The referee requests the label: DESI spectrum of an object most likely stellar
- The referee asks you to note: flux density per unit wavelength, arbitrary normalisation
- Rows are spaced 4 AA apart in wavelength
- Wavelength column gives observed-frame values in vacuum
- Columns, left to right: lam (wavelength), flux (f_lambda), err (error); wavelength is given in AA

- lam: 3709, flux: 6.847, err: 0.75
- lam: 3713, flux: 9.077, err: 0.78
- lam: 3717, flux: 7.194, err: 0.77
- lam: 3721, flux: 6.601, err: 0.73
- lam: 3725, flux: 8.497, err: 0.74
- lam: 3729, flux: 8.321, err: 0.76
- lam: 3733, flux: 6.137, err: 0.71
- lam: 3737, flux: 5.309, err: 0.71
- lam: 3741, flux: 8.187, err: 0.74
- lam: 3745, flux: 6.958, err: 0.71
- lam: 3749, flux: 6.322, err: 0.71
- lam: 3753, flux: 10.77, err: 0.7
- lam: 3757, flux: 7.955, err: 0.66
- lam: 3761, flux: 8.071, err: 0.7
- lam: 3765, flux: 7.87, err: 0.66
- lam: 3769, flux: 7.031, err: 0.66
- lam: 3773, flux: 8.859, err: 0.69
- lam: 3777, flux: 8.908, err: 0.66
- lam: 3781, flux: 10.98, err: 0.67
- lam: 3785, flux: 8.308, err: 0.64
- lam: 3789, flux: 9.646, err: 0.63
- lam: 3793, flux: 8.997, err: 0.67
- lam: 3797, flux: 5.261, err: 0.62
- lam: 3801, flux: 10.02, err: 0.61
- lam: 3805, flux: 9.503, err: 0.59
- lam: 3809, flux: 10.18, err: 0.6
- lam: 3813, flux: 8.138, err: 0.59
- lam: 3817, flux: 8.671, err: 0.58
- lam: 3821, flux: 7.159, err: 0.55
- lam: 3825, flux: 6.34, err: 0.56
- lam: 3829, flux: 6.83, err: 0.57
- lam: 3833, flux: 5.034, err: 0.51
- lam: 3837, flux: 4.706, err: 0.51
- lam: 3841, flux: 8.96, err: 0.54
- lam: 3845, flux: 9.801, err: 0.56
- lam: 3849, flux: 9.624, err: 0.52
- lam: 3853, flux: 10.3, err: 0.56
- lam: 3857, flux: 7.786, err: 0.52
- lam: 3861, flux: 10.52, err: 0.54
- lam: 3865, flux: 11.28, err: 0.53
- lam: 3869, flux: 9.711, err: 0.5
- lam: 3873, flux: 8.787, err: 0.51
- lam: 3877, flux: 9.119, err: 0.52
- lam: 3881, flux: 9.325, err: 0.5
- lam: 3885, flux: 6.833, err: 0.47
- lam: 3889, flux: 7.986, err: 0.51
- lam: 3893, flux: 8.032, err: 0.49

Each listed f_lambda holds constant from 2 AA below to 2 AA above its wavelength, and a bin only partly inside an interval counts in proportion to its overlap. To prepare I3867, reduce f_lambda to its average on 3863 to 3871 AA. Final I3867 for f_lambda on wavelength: 10.5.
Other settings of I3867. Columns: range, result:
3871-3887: 8.52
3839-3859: 9.29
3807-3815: 9.16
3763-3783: 8.73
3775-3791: 9.46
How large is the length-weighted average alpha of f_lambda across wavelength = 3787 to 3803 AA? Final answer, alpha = 8.48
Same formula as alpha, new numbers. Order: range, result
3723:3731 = 8.41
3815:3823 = 7.91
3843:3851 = 9.71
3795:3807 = 8.26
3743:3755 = 8.02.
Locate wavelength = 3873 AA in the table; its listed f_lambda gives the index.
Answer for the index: 8.787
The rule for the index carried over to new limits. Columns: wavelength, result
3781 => 10.98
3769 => 7.031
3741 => 8.187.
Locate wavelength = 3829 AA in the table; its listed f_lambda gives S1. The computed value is 6.83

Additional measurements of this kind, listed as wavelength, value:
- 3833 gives 5.034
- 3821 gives 7.159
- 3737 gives 5.309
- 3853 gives 10.3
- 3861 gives 10.52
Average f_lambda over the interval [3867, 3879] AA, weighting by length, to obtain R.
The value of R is 9.21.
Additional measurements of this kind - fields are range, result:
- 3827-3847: 7.07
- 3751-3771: 8.34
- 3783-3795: 8.98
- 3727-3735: 7.23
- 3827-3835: 5.93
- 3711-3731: 7.94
